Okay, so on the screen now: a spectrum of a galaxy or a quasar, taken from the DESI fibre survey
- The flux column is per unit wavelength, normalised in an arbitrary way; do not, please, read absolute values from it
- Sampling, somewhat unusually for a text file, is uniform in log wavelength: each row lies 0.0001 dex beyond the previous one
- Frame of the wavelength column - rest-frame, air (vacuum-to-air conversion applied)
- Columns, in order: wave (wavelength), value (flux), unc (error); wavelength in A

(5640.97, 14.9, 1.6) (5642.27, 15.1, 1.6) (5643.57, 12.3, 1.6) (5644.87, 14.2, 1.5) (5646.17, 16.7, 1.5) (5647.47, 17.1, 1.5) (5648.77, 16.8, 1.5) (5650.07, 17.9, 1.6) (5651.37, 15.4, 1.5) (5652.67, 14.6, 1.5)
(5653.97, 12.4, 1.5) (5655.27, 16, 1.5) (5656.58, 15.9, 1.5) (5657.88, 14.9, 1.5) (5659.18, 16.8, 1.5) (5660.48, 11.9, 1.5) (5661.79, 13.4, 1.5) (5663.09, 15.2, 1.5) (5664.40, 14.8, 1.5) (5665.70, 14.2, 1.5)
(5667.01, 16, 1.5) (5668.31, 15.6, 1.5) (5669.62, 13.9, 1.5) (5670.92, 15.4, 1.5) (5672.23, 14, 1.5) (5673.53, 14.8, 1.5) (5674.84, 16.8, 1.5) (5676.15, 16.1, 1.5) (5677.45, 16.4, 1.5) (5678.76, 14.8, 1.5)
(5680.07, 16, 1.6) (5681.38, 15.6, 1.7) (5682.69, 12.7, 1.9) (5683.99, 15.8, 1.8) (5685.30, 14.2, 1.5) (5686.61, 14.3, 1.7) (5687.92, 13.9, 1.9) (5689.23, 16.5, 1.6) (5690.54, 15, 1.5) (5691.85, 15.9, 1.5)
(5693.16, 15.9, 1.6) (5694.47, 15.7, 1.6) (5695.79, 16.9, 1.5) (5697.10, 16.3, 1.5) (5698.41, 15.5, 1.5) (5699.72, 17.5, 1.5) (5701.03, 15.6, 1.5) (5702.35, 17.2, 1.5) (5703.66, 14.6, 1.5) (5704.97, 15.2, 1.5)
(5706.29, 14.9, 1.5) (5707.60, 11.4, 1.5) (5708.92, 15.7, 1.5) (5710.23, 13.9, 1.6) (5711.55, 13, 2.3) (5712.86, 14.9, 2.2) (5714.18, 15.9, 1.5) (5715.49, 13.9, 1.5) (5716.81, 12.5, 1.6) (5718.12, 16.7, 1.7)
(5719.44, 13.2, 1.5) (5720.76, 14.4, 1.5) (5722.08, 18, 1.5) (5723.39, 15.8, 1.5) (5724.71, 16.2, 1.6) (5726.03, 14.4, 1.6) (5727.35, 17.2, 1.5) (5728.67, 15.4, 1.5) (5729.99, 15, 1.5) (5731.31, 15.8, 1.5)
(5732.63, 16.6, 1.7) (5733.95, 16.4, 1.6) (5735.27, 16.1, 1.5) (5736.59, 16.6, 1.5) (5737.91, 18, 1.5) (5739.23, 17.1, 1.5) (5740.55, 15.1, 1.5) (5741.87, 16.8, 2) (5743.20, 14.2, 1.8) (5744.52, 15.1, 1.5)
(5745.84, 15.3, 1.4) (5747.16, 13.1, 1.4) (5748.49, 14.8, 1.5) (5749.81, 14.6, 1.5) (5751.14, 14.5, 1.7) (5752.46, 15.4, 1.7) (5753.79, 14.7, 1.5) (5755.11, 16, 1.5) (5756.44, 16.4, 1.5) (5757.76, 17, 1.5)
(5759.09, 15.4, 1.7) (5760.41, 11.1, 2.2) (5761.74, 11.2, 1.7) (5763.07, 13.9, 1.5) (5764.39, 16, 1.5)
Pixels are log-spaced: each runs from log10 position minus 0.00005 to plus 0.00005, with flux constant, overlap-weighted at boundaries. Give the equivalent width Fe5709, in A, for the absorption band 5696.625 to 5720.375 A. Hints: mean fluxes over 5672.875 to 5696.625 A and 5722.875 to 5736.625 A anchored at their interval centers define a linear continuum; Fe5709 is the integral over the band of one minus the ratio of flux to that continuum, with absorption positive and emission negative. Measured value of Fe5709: 1.2 A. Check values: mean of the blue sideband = 15.4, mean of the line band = 14.9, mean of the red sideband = 15.9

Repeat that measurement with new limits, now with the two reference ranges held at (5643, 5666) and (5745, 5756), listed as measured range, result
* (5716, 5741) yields -1.6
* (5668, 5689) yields -0.1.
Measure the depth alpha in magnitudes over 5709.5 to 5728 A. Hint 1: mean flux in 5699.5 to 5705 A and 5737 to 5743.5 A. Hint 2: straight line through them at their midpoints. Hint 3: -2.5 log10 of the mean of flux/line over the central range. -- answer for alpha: 0.08 mag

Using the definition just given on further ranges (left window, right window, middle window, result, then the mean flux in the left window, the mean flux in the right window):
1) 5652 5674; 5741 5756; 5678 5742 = -0.04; 14.7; 15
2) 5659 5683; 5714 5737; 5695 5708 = -0.02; 15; 15.5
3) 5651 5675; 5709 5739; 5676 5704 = -0.03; 14.8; 15.5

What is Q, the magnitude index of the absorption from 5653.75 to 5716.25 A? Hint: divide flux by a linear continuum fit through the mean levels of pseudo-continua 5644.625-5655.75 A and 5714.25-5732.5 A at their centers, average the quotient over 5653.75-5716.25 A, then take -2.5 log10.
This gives 0.03 mag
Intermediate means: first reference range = 15.7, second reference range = 15.3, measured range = 15.1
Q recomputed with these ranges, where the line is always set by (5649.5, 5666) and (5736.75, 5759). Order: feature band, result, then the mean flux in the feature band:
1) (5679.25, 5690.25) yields 0.014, 14.9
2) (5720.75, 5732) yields -0.035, 15.9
